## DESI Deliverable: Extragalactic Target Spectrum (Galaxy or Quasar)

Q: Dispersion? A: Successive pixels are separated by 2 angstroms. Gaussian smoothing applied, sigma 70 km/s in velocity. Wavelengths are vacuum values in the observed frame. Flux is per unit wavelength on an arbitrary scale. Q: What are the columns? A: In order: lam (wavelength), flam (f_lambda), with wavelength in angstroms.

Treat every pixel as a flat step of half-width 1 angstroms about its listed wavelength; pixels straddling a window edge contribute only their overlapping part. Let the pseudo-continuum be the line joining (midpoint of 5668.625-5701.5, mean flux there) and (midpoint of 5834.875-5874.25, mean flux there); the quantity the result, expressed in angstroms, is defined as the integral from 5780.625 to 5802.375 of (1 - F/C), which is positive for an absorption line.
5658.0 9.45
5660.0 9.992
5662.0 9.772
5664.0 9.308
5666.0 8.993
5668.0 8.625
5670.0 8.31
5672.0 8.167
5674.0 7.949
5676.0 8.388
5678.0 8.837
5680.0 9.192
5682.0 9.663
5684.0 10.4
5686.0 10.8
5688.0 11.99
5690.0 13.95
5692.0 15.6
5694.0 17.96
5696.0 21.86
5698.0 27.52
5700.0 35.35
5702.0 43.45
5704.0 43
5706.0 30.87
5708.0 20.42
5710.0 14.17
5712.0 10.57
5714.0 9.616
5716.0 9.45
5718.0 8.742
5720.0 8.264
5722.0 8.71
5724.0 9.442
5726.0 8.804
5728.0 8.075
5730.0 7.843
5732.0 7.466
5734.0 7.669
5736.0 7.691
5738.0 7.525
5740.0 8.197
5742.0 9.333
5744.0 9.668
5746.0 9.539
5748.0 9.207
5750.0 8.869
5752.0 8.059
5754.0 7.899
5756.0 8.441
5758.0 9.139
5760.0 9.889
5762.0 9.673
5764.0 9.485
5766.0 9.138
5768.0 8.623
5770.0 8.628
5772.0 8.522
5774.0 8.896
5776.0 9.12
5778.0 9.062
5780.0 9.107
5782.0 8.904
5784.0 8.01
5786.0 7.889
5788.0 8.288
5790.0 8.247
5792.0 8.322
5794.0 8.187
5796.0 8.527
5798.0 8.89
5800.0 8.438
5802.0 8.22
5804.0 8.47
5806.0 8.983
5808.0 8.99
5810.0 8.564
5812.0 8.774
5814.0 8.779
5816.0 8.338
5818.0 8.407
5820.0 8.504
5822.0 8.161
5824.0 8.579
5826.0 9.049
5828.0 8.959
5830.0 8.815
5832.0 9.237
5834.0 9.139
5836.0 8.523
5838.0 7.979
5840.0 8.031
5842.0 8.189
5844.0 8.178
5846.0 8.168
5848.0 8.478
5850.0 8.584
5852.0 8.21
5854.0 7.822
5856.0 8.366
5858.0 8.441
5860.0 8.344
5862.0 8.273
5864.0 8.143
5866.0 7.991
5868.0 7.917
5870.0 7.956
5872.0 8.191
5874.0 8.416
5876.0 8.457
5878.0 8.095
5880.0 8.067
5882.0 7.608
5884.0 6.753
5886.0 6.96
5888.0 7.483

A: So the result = 4.5 angstroms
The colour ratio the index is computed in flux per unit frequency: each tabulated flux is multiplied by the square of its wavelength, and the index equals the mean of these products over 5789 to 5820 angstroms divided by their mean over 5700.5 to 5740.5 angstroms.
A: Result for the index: 0.6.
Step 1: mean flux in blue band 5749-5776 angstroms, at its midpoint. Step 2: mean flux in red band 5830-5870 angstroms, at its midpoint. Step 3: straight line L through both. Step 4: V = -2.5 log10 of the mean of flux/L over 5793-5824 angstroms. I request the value 0.00 mag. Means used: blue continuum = 8.88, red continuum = 8.32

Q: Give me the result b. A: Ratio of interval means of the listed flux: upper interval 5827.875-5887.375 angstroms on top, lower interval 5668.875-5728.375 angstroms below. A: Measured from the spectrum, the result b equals 0.53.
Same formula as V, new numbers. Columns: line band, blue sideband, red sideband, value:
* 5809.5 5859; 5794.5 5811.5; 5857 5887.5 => -0.021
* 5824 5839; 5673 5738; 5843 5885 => 0.080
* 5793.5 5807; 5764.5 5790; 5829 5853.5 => 0.007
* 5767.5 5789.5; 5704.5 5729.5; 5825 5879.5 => 0.241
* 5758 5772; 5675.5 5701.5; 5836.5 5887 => 0.344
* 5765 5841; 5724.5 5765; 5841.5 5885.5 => -0.031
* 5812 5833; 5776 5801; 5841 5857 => -0.041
